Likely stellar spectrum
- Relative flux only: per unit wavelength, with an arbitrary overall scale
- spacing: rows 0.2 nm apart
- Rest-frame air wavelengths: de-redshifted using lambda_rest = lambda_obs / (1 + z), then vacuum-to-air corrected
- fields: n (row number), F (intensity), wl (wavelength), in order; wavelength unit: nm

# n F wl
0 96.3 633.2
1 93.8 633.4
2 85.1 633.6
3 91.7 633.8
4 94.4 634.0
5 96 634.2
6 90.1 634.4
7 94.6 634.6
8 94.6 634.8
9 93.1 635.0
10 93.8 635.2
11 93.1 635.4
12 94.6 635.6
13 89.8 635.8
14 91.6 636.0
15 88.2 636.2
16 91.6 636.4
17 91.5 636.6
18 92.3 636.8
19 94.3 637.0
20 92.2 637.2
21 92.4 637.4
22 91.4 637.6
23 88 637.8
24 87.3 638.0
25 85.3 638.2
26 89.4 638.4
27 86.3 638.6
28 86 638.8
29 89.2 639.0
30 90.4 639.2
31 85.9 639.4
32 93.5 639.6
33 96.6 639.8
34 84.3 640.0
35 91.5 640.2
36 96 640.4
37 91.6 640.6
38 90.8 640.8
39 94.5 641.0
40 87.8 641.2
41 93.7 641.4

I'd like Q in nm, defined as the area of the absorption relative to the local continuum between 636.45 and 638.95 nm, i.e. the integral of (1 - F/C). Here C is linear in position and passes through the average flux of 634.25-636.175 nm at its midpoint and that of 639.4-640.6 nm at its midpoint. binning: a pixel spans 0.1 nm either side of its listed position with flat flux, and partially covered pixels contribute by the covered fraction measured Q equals 0.07 nm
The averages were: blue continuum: 92.7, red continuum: 91.8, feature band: 89.7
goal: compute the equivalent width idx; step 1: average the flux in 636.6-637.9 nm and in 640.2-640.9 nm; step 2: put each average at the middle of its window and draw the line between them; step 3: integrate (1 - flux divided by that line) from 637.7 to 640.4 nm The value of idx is 0.09 nm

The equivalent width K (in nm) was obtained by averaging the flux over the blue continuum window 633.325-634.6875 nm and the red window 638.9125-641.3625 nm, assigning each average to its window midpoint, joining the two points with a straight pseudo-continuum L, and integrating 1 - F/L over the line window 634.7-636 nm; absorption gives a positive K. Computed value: -0.02 nm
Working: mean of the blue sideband 92.2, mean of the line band 93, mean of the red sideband 91.1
